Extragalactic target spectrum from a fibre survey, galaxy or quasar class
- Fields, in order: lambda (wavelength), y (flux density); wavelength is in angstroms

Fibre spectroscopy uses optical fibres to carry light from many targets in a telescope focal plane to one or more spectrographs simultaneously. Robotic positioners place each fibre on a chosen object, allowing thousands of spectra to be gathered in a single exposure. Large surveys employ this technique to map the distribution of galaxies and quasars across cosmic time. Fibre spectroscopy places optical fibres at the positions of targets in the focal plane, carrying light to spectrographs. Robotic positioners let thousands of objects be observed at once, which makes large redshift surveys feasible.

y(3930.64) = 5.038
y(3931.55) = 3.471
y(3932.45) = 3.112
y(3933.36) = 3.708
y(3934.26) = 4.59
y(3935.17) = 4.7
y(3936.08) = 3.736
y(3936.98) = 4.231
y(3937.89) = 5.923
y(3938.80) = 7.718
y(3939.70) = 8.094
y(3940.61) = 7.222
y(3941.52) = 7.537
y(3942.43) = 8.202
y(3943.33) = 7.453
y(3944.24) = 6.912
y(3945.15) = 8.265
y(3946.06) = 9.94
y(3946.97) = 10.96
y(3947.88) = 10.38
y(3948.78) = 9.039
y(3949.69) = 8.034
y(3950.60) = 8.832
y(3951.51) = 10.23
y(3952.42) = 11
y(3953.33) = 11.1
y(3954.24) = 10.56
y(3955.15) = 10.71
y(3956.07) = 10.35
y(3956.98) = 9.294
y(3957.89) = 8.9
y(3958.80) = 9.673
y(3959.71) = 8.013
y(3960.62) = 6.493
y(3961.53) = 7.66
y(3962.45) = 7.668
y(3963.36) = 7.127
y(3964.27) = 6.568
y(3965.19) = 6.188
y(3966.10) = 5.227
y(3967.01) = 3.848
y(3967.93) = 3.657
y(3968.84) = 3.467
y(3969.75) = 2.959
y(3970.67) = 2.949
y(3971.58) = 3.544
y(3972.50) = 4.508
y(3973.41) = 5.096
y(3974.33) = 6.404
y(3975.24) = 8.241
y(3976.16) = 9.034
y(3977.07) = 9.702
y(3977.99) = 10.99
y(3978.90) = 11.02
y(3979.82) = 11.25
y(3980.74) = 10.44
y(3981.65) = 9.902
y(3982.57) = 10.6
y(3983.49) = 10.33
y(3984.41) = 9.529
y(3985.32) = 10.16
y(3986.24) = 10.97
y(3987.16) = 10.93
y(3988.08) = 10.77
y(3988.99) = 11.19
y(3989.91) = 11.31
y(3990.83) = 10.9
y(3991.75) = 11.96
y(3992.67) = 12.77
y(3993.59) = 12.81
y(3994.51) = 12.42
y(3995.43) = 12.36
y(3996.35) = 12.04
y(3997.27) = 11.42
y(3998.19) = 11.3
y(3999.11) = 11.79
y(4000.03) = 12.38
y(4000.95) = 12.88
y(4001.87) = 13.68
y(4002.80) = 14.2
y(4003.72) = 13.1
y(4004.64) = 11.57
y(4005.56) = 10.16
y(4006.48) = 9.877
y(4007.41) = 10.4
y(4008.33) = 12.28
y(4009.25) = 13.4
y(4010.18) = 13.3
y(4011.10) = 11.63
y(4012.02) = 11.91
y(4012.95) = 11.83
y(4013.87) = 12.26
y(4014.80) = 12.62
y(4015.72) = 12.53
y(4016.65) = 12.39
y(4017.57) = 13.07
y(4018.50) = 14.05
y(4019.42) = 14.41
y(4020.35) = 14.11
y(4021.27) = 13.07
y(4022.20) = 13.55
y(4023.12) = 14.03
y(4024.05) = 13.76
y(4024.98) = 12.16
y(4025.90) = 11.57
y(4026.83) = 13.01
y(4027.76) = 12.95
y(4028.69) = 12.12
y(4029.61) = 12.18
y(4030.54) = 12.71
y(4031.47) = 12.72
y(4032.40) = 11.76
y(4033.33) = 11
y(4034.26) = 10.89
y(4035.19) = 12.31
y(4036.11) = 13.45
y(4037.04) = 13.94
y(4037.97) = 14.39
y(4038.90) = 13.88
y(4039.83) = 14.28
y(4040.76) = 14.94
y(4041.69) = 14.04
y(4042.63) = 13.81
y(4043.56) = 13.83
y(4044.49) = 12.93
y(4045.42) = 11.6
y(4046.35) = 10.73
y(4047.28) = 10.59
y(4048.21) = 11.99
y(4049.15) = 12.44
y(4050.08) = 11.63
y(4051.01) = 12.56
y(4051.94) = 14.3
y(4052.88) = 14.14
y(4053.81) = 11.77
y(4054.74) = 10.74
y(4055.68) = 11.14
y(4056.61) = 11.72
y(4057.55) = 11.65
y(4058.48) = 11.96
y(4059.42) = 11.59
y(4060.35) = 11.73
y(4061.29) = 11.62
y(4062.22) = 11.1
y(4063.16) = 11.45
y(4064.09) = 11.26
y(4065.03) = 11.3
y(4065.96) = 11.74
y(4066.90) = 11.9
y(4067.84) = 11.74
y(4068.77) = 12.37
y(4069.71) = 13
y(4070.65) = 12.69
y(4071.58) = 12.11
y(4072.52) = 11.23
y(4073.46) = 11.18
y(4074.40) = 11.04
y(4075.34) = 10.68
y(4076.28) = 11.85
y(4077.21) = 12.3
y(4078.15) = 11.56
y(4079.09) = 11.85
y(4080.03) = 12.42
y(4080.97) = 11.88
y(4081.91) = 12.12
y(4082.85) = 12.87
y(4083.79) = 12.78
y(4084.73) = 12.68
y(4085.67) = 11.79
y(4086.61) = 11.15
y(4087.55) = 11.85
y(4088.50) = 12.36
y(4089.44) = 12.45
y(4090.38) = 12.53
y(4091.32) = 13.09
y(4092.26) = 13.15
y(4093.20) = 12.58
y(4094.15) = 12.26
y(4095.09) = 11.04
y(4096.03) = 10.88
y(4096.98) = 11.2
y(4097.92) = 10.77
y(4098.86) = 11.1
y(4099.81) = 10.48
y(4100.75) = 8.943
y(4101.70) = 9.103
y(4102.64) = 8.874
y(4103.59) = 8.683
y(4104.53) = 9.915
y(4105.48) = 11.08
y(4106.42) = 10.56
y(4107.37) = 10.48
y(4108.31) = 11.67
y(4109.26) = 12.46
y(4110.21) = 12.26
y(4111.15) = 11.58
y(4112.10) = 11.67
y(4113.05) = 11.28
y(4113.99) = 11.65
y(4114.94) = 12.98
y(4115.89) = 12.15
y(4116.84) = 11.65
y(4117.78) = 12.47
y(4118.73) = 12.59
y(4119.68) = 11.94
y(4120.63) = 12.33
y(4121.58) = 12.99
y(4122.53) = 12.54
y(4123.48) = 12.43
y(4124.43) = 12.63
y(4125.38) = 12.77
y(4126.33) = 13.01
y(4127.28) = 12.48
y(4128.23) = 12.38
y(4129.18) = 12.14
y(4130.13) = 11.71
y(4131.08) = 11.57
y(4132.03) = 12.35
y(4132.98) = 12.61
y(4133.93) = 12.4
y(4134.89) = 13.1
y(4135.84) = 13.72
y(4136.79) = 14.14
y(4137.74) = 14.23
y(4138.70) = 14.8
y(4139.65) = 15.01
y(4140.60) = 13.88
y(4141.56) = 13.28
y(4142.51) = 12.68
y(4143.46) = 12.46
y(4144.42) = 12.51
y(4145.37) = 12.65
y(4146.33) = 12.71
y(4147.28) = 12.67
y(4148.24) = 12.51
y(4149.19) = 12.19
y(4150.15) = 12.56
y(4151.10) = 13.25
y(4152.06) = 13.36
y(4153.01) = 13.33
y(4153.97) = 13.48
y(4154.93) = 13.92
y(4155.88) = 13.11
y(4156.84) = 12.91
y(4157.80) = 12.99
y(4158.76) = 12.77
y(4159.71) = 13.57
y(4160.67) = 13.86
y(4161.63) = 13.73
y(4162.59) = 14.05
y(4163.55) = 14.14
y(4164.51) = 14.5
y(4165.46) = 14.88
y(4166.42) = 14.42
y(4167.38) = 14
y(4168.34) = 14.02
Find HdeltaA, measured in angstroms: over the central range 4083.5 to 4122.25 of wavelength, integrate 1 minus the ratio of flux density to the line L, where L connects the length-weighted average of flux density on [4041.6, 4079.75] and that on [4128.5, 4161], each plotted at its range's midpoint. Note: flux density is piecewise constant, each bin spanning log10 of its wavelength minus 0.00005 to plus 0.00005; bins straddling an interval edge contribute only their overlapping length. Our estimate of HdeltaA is 3.0 angstroms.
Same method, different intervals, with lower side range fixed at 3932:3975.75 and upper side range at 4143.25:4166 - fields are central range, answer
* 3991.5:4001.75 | -4.70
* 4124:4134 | 0.09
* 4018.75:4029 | -4.39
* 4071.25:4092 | -1.84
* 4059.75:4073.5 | -1.59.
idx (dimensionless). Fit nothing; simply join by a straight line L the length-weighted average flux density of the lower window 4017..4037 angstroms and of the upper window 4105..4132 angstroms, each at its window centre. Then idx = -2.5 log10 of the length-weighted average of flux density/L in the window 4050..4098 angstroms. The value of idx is 0.04 mag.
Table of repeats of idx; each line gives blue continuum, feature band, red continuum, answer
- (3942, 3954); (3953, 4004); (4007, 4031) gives 0.16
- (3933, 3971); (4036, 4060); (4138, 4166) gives -0.23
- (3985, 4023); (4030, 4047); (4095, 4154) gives -0.06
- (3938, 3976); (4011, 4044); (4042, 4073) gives -0.21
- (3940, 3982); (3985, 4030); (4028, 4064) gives -0.18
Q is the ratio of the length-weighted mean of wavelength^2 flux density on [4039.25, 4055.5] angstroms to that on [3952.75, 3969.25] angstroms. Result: 1.74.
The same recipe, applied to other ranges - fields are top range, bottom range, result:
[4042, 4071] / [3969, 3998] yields 1.30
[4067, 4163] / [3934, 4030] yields 1.32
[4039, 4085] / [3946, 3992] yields 1.48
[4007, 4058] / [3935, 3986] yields 1.66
